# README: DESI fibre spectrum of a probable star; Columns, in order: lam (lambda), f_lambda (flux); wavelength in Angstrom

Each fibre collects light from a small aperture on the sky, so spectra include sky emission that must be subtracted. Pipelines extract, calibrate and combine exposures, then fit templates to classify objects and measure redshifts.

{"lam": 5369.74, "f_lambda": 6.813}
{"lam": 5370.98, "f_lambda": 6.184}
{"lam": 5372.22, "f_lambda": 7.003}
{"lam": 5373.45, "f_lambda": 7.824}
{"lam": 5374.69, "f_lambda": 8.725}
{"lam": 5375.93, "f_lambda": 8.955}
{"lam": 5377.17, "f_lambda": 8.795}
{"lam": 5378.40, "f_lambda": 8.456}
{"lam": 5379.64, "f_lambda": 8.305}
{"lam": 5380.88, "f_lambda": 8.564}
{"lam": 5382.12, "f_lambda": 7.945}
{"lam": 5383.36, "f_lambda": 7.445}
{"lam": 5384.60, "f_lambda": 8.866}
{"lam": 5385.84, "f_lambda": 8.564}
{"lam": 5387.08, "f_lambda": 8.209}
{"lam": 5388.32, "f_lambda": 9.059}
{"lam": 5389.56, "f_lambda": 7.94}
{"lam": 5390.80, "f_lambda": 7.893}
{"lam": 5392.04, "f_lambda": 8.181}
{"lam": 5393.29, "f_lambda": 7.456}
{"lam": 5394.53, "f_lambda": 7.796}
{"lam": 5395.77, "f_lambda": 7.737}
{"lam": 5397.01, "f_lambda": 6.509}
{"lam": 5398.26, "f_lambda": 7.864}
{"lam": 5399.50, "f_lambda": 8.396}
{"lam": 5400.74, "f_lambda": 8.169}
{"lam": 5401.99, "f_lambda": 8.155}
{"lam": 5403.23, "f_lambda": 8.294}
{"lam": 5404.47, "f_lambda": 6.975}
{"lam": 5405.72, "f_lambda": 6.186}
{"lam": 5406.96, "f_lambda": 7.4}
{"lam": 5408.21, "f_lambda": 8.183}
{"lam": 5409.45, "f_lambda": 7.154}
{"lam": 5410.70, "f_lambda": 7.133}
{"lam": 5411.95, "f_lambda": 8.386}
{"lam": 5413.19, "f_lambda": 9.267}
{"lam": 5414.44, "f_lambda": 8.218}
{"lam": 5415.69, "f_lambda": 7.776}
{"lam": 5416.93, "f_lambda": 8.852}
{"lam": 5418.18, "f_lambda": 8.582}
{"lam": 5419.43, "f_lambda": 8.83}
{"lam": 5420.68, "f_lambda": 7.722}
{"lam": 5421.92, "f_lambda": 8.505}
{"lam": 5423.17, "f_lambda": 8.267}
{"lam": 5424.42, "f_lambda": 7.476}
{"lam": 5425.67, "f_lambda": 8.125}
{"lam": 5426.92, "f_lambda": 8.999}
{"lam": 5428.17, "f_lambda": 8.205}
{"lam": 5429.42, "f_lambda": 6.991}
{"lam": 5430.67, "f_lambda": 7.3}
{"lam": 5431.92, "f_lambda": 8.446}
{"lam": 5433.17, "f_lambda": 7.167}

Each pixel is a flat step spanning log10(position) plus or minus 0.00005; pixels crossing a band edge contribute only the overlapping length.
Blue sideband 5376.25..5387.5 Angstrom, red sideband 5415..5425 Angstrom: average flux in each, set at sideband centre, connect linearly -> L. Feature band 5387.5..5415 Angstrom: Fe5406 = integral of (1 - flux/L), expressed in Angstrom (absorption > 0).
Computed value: 1.6 Angstrom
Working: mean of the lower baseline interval 8.37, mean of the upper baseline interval 8.26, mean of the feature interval 7.84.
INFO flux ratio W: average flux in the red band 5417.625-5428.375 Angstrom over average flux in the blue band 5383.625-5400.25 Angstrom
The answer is 1.0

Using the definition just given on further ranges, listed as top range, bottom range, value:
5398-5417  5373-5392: 0.94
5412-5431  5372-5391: 0.99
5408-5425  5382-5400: 1.02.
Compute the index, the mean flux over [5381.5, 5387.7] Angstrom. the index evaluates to 8.21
